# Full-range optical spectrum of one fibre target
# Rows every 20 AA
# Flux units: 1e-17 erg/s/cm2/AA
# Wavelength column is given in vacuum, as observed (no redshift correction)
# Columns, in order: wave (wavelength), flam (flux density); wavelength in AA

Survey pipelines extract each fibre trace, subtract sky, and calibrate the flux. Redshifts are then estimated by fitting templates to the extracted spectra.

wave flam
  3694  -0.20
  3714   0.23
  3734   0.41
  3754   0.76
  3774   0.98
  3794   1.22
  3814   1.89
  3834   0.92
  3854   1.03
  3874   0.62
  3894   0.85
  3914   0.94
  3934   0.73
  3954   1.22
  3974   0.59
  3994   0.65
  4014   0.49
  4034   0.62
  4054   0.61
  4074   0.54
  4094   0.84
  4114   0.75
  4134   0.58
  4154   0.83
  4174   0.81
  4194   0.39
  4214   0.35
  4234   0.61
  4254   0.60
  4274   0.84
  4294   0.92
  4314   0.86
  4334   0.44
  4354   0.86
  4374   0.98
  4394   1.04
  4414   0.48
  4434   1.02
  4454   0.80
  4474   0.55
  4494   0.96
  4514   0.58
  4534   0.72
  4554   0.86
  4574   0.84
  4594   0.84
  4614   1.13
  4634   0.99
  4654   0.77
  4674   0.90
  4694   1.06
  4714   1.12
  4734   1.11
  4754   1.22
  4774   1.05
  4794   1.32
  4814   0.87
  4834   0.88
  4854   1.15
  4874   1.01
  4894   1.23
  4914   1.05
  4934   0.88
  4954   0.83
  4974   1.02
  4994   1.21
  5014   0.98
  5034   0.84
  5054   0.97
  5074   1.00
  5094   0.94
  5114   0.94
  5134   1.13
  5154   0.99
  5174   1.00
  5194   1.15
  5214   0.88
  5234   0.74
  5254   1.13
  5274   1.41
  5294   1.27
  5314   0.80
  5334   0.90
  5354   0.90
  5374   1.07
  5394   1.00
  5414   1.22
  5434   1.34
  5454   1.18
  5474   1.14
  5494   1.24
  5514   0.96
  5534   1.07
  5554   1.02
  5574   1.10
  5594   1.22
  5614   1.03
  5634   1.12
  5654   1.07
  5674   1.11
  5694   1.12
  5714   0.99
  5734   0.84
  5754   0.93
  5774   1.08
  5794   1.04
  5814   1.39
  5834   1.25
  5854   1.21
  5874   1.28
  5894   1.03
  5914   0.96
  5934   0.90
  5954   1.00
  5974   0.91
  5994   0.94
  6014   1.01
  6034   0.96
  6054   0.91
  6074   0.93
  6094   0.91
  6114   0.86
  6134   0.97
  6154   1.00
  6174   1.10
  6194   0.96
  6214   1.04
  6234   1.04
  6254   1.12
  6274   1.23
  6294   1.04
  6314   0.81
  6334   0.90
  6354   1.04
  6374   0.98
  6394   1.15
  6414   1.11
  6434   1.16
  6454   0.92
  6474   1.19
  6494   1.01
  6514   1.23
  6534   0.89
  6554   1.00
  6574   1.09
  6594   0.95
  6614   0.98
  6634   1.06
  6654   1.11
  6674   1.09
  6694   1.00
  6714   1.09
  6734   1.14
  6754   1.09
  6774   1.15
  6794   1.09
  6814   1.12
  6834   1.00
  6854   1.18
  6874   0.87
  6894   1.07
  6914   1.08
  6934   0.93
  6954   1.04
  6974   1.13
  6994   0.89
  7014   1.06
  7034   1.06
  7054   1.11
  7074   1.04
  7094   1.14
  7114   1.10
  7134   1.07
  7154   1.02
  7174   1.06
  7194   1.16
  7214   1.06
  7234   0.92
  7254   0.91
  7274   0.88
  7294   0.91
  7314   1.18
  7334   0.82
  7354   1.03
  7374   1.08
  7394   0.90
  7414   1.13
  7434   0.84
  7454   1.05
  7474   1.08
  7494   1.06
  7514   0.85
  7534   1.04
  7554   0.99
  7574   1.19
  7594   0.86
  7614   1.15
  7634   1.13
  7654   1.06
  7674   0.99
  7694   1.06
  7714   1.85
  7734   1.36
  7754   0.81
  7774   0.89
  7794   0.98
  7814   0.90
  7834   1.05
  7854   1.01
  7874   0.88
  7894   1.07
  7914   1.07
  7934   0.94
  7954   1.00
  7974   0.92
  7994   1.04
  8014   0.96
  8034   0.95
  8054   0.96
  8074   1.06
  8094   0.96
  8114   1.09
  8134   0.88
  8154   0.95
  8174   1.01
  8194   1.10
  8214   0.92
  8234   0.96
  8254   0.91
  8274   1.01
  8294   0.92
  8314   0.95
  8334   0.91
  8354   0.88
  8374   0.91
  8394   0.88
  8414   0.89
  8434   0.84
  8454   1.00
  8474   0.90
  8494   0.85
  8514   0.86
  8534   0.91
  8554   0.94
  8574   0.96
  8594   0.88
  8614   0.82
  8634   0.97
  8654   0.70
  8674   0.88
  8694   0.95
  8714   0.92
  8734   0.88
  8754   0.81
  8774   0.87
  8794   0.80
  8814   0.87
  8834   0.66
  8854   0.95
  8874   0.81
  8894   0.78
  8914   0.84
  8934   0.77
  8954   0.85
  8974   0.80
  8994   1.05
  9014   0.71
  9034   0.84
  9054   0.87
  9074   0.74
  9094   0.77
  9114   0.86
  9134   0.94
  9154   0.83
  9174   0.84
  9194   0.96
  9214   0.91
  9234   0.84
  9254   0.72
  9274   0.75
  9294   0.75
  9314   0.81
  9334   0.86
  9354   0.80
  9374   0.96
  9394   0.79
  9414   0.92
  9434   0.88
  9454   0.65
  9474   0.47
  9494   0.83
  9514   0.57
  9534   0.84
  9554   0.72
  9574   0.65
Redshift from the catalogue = 0.18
